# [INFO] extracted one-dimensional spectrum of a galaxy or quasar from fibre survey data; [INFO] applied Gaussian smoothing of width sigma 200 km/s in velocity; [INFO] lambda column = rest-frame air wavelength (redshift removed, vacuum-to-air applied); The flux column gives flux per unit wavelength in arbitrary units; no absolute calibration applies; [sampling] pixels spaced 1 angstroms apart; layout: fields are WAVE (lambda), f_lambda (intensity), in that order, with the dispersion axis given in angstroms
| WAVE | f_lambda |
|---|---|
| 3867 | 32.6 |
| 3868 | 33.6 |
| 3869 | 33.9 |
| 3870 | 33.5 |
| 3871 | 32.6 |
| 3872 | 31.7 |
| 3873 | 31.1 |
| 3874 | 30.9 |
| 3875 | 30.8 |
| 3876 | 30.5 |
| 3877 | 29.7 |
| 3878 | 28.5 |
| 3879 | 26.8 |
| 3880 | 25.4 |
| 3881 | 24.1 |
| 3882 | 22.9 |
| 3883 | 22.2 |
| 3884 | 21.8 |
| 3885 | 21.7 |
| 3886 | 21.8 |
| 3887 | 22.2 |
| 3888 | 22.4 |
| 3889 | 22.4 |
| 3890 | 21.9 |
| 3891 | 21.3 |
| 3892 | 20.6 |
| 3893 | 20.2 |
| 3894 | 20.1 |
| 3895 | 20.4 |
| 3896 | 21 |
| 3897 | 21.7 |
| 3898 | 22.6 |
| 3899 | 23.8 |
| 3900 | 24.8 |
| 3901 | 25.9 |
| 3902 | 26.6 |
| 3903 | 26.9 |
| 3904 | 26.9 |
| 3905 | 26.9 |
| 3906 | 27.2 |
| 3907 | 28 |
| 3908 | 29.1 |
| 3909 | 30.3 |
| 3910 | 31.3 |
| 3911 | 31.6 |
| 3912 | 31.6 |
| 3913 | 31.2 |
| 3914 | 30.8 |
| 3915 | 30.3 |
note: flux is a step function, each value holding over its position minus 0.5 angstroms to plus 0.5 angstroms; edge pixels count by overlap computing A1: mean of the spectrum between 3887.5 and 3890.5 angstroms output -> 22.2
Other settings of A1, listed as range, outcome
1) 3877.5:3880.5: 26.9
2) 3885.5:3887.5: 22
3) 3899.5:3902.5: 25.8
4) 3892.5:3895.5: 20.2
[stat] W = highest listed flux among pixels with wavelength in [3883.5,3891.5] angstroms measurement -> 22.4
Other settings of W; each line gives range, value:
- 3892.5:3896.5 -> 21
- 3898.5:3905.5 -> 26.9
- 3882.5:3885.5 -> 22.2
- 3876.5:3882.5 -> 29.7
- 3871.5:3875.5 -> 31.7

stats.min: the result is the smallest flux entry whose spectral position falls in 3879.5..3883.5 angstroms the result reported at 22.2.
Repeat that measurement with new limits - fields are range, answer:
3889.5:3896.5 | 20.1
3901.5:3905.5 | 26.6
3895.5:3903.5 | 21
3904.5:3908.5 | 26.9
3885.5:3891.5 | 21.3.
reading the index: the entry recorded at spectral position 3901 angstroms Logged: 25.9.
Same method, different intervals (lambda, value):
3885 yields 21.7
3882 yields 22.9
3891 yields 21.3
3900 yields 24.8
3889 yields 22.4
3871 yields 32.6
